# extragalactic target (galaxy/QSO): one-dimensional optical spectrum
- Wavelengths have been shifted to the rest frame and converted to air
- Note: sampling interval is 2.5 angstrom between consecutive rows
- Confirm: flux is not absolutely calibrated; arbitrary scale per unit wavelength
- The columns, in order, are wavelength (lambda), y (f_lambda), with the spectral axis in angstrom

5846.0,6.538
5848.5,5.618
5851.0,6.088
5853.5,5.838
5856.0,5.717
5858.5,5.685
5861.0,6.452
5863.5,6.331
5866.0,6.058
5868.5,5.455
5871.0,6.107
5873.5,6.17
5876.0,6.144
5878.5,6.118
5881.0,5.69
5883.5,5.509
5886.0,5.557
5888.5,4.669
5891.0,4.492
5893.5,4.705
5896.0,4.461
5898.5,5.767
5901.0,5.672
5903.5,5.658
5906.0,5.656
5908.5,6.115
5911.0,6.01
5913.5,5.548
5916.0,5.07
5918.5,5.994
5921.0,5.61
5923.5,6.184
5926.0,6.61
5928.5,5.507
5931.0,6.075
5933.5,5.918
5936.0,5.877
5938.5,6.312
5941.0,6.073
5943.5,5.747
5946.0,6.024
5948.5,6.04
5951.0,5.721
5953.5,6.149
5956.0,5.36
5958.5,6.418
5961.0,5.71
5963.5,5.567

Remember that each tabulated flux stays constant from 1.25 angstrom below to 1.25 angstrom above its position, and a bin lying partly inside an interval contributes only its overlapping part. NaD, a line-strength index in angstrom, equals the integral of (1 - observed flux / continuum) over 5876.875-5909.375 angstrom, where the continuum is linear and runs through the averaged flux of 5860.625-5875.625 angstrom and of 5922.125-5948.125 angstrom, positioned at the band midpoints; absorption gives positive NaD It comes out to 3.6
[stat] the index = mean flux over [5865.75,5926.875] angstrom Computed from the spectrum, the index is 5.63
